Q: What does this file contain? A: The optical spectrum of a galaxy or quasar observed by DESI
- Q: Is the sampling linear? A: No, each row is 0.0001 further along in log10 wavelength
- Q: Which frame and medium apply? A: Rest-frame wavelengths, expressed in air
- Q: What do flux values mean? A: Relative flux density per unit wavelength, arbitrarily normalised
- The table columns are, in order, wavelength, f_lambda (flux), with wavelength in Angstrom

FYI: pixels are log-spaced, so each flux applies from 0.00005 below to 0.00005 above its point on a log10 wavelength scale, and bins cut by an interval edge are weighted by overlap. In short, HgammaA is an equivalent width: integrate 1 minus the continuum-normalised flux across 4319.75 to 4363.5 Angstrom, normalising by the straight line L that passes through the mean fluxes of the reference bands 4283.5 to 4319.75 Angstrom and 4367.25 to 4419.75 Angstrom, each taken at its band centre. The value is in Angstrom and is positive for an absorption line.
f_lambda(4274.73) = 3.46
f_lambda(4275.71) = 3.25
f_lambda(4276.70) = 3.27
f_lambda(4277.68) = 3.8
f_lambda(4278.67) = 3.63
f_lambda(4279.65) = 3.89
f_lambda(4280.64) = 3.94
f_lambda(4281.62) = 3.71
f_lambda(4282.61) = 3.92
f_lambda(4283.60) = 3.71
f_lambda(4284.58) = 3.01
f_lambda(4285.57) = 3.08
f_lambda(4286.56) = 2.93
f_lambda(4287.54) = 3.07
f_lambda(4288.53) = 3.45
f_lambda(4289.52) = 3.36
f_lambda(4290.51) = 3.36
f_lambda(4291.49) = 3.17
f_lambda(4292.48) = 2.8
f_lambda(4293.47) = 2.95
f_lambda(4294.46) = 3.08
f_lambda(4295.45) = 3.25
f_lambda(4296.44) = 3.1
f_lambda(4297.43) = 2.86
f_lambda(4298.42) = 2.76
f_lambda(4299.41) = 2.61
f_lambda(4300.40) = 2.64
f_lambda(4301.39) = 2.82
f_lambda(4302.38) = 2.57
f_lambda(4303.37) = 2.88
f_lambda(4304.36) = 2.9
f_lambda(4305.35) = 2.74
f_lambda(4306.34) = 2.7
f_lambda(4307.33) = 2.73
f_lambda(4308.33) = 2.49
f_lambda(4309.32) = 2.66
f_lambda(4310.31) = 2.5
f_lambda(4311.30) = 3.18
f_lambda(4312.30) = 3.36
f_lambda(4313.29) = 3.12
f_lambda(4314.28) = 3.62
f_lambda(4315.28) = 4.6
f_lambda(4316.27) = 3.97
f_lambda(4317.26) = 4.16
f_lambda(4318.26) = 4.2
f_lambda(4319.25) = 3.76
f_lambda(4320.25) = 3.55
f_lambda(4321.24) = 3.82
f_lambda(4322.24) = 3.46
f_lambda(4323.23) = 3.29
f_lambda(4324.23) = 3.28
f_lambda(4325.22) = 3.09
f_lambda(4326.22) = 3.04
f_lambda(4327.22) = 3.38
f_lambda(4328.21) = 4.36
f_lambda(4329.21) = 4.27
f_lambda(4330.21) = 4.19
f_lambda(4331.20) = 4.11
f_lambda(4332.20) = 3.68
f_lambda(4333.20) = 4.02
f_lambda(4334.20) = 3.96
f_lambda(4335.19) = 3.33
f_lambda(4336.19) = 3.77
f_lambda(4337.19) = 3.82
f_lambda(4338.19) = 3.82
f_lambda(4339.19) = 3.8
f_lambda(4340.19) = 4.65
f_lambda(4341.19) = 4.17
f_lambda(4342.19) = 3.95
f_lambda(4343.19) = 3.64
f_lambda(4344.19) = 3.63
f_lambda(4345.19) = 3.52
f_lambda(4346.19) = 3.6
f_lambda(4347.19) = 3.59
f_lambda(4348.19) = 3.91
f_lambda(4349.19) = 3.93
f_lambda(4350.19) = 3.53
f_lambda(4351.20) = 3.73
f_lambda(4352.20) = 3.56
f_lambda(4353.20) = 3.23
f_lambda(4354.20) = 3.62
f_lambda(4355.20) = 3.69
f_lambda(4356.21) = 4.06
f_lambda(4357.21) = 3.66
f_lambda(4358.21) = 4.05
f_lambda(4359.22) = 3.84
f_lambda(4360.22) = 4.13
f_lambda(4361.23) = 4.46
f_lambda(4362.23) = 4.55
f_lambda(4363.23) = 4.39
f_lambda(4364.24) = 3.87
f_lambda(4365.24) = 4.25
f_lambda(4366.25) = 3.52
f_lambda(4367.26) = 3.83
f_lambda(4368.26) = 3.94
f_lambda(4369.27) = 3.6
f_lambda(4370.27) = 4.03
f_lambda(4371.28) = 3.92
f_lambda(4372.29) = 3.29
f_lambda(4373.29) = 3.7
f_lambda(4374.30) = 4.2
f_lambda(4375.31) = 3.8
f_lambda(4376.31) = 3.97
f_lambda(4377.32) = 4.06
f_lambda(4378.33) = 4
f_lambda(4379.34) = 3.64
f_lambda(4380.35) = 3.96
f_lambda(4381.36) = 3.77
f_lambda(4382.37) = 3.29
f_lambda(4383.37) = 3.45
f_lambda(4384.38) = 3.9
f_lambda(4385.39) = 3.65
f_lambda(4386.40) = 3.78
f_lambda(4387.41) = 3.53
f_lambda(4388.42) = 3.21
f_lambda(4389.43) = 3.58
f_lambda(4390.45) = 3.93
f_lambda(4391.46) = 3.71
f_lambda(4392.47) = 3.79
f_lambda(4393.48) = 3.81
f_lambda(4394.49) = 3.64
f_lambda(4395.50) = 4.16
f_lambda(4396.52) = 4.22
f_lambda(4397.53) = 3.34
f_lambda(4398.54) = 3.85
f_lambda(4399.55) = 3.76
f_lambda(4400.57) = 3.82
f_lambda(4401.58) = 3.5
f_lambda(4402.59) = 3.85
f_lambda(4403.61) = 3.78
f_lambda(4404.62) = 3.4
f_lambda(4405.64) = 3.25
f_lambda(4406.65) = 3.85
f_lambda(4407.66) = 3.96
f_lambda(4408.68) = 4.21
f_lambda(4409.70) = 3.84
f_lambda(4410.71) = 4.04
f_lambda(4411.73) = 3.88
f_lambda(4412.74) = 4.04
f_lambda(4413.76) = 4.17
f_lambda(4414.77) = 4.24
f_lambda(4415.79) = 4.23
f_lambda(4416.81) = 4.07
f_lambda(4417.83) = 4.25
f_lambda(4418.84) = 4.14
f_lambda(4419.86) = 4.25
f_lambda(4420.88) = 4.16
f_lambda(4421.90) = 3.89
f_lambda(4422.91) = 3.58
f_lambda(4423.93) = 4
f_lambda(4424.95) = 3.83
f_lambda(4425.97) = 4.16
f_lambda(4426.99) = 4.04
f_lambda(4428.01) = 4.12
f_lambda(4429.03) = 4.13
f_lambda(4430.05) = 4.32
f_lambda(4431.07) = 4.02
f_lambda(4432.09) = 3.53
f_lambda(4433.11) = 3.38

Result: -4.6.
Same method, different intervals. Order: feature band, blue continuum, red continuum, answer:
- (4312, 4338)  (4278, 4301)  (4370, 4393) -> -2.39 Angstrom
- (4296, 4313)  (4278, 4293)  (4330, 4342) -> 3.81 Angstrom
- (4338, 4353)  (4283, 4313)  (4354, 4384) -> -0.89 Angstrom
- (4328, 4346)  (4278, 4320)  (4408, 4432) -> -2.22 Angstrom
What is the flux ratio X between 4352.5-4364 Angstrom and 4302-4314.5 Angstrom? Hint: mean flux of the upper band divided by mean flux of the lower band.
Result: 1.4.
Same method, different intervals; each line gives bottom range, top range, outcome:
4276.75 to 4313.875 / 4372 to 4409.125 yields 1.21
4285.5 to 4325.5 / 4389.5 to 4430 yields 1.24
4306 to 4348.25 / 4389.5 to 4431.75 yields 1.08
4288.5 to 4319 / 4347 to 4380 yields 1.24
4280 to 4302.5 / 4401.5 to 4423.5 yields 1.25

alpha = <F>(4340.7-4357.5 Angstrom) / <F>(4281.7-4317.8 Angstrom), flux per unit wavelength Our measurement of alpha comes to 1.19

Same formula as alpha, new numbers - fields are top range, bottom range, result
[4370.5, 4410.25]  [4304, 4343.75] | 1.05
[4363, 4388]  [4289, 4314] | 1.31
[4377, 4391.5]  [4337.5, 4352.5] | 0.97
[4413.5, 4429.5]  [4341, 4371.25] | 1.06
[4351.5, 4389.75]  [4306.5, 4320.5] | 1.12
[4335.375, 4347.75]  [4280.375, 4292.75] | 1.14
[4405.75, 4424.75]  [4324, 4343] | 1.05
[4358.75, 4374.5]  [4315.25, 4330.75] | 1.06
